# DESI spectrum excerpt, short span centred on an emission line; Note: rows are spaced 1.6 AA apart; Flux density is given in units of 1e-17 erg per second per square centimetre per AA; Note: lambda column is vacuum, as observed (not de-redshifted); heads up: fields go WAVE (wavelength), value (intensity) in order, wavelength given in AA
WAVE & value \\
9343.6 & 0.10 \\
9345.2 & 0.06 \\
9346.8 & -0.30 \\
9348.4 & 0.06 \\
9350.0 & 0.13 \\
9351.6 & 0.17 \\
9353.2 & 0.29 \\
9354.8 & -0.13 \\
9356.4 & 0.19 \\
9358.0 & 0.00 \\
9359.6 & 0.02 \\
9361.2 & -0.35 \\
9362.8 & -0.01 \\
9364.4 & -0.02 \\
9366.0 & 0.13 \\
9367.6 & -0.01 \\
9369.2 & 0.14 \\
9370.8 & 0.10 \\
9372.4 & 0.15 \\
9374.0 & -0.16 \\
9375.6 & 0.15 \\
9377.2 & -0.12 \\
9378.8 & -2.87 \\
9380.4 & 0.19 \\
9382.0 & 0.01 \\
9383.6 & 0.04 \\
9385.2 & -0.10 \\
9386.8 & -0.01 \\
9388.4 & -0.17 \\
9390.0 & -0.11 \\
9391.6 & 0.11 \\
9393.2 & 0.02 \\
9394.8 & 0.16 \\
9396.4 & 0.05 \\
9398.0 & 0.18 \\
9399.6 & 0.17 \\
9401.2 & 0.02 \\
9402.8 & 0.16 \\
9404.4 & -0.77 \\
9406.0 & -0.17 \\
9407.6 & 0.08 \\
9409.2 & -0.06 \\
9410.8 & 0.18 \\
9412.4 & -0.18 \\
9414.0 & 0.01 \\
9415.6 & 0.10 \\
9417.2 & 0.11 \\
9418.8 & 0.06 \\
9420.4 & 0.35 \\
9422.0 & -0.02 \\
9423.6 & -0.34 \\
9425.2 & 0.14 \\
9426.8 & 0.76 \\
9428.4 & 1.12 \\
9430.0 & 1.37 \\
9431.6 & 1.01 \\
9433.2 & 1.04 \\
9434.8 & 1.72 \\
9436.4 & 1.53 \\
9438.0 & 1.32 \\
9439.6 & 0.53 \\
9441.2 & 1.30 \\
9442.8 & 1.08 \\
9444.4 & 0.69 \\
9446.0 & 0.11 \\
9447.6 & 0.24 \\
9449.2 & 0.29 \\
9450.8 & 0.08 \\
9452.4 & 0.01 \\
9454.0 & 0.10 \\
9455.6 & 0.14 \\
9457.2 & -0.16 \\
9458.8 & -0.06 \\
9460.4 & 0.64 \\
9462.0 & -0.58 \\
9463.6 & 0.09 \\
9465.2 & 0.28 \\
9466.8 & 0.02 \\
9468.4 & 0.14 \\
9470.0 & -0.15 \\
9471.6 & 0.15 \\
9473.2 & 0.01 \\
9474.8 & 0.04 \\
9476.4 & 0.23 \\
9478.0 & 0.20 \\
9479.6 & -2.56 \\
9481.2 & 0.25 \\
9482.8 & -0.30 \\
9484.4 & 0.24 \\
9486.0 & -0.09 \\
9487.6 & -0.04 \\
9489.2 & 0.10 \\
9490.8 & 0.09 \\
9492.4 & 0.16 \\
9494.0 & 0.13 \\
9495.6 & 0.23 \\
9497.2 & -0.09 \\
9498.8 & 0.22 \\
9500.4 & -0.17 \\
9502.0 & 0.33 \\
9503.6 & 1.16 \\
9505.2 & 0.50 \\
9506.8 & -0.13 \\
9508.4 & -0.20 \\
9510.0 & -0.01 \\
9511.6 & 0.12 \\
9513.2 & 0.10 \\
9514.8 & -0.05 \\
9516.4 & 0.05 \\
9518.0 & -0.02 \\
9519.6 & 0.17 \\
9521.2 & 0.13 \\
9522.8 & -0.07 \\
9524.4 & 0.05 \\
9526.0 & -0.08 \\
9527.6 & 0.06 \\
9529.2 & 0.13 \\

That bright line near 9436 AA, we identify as [O II]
